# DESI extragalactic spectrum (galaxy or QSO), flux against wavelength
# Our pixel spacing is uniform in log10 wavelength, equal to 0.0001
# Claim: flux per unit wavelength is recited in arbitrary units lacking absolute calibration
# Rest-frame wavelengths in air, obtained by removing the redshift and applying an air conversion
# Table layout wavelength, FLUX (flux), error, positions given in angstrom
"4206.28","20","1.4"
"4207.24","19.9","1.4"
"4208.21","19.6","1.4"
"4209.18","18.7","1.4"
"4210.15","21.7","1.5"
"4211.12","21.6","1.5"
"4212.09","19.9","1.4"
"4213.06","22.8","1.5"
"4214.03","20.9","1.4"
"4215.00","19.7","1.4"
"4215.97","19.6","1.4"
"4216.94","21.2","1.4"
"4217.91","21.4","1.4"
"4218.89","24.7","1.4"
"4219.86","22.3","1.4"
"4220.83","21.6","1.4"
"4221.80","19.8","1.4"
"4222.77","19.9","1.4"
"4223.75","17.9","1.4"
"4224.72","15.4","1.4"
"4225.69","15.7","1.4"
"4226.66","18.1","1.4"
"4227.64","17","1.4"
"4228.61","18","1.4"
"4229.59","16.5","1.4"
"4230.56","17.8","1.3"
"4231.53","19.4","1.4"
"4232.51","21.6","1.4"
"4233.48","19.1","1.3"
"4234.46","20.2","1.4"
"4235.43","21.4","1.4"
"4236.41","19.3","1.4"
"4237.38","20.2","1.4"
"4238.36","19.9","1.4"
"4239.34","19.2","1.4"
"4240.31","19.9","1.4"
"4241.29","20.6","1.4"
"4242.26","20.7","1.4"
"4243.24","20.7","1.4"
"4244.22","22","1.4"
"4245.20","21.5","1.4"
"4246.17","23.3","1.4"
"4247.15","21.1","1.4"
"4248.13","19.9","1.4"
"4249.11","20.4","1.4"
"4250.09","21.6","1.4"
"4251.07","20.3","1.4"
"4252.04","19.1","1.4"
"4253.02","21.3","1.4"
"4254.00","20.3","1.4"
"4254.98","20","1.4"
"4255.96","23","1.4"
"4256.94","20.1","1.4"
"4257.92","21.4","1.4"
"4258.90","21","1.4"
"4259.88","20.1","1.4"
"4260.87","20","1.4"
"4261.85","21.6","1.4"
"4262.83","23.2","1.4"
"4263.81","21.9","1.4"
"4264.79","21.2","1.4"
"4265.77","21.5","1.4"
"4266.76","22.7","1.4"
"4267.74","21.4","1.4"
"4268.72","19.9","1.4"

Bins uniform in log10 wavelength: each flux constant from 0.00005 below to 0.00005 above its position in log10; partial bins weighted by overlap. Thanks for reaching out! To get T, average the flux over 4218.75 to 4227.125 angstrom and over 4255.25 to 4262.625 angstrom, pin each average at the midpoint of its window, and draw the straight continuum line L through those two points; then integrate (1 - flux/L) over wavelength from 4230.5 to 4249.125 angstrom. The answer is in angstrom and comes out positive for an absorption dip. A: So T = -0.3 angstrom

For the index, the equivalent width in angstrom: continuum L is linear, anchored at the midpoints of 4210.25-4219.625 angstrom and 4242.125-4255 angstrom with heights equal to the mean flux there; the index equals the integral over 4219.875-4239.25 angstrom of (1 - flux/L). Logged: 2.0 angstrom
